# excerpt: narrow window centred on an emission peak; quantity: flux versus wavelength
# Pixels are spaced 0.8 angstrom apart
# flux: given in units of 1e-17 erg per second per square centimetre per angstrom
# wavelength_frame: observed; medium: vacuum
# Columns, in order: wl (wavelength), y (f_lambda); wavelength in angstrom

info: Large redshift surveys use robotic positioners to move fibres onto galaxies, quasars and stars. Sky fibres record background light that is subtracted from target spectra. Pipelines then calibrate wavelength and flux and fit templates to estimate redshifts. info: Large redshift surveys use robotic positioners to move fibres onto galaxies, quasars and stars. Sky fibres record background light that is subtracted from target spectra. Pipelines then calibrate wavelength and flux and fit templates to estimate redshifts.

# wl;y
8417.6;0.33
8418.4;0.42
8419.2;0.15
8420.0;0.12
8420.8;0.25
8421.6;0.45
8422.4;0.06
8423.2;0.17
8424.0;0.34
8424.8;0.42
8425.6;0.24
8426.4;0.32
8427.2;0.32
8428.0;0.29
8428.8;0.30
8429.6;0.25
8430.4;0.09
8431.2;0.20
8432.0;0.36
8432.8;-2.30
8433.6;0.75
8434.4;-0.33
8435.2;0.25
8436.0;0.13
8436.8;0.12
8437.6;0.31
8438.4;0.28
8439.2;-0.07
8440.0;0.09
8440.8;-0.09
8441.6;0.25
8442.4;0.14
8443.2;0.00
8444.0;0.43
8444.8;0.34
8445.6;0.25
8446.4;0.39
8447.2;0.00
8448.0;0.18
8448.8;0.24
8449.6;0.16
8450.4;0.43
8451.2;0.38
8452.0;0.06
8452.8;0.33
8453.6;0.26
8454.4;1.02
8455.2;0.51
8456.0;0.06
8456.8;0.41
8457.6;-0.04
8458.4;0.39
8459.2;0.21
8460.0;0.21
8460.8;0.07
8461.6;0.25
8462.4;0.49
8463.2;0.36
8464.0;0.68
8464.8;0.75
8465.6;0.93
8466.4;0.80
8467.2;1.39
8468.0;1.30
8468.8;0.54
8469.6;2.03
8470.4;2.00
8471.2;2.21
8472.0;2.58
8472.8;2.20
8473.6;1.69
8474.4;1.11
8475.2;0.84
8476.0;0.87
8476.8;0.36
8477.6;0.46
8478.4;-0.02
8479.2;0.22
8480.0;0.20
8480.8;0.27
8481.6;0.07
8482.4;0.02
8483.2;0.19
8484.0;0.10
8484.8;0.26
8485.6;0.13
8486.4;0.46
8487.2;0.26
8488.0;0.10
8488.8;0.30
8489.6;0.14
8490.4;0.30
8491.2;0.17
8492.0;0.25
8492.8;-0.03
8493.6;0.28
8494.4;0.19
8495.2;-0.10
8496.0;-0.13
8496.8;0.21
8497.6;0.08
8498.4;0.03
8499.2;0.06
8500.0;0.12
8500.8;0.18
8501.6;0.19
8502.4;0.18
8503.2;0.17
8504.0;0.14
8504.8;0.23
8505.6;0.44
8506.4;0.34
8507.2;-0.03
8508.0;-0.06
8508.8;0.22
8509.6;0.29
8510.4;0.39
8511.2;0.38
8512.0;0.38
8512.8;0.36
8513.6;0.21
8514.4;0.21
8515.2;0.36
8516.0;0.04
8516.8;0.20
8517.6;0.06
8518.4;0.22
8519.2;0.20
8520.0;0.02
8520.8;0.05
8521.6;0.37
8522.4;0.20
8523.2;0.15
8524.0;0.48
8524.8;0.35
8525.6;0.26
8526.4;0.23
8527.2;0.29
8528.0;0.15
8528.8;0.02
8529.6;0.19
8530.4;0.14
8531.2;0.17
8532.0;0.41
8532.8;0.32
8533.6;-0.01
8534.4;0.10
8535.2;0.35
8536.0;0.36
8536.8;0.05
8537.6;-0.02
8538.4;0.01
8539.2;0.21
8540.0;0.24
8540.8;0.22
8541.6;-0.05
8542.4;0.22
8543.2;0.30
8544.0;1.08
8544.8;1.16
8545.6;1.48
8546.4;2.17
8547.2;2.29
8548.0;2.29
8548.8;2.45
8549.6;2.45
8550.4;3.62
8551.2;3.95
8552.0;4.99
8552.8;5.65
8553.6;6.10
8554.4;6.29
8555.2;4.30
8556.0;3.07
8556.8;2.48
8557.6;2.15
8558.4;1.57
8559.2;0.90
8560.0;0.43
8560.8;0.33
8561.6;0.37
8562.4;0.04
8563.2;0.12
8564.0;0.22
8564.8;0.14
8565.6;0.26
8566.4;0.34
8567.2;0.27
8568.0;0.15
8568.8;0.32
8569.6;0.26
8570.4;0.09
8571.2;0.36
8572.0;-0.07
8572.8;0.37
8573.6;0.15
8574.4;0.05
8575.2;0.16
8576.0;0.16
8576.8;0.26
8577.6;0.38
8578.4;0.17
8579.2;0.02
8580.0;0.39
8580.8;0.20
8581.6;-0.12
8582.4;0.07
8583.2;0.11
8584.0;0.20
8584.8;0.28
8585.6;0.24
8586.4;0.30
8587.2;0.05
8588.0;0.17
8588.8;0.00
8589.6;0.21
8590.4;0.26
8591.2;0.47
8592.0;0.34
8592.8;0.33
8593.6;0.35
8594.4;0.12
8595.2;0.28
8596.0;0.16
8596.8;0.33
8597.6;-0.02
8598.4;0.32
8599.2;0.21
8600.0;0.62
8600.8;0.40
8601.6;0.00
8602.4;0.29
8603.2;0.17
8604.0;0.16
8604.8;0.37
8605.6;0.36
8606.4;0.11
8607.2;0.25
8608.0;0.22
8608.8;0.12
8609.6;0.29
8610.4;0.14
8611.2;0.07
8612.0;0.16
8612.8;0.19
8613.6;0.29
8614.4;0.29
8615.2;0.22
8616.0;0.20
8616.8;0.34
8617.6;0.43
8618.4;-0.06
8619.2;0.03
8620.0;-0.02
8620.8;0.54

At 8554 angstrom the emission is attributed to [O III] 5007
